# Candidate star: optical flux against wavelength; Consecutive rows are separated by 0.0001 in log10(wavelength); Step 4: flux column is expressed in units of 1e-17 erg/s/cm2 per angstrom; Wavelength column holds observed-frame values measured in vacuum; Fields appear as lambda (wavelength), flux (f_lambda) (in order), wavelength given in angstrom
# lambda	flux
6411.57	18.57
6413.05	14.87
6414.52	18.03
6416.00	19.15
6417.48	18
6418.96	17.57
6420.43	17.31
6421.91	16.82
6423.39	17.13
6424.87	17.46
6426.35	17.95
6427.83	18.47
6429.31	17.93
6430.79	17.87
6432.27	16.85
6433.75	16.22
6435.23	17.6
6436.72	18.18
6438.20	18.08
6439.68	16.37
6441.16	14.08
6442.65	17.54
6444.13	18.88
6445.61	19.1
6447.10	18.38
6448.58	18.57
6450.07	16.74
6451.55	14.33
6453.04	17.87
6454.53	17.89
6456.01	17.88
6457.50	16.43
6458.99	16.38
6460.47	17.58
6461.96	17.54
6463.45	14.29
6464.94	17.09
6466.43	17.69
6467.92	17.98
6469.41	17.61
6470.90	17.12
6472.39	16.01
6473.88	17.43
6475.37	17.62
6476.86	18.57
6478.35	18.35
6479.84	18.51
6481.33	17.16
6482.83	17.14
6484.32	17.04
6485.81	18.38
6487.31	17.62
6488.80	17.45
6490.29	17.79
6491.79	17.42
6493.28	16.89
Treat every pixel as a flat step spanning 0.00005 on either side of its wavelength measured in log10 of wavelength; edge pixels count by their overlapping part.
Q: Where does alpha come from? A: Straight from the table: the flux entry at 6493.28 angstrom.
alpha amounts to 16.89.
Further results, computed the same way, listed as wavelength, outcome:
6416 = 19.15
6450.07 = 16.74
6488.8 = 17.45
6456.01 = 17.88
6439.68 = 16.37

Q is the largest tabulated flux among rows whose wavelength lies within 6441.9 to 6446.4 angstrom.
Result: 19.1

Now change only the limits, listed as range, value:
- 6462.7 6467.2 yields 17.69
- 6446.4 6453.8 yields 18.57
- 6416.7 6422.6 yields 18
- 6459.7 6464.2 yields 17.58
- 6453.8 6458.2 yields 17.89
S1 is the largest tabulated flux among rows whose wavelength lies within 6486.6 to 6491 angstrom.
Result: 17.79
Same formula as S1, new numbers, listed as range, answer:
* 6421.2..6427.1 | 17.95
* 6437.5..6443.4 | 18.08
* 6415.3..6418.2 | 19.15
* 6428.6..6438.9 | 18.18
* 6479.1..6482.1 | 18.51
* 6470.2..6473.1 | 17.12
